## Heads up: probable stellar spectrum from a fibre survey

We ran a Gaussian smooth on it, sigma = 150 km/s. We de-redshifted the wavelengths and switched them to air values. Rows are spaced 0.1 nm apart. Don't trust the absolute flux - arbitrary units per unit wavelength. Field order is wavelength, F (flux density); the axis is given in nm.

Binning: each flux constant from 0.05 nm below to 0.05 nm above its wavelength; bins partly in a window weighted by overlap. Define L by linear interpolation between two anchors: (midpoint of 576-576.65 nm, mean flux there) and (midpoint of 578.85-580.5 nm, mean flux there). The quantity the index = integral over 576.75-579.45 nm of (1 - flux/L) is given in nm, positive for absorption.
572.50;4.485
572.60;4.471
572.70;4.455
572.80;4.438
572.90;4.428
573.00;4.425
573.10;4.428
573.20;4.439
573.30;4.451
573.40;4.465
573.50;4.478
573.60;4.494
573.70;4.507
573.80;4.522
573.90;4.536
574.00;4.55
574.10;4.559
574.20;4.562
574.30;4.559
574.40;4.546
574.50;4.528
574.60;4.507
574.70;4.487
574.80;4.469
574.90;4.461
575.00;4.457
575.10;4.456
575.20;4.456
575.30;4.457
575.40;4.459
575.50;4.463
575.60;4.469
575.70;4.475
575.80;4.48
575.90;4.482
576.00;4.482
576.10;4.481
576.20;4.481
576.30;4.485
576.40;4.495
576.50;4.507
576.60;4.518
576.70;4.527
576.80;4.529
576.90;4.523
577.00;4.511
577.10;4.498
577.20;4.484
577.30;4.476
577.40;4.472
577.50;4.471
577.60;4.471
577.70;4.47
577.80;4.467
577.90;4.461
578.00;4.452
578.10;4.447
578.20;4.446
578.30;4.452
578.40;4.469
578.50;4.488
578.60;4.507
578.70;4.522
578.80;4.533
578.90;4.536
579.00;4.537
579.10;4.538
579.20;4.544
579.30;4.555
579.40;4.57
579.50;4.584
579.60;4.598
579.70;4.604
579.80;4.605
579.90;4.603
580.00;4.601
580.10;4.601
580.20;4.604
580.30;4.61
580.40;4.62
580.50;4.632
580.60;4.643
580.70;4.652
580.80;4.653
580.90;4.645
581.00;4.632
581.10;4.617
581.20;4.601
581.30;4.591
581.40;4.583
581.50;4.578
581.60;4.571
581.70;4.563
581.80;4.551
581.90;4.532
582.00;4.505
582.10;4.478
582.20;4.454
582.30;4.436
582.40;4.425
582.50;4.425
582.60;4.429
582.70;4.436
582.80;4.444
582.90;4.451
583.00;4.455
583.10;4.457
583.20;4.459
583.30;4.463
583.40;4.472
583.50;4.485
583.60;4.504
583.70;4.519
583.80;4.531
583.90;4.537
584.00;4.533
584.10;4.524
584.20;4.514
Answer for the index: 0.026 nm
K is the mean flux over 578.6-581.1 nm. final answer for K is 4.59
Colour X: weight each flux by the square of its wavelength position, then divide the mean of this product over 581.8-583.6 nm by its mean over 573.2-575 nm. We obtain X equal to 1.02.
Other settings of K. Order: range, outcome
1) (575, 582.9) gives 4.52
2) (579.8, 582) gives 4.6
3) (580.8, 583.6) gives 4.51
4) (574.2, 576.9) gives 4.49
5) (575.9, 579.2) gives 4.49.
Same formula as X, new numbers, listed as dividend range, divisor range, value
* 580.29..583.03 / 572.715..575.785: 1.04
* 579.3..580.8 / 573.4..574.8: 1.04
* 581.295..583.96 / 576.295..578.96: 1.02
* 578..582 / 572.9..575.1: 1.04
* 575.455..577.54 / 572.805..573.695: 1.02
